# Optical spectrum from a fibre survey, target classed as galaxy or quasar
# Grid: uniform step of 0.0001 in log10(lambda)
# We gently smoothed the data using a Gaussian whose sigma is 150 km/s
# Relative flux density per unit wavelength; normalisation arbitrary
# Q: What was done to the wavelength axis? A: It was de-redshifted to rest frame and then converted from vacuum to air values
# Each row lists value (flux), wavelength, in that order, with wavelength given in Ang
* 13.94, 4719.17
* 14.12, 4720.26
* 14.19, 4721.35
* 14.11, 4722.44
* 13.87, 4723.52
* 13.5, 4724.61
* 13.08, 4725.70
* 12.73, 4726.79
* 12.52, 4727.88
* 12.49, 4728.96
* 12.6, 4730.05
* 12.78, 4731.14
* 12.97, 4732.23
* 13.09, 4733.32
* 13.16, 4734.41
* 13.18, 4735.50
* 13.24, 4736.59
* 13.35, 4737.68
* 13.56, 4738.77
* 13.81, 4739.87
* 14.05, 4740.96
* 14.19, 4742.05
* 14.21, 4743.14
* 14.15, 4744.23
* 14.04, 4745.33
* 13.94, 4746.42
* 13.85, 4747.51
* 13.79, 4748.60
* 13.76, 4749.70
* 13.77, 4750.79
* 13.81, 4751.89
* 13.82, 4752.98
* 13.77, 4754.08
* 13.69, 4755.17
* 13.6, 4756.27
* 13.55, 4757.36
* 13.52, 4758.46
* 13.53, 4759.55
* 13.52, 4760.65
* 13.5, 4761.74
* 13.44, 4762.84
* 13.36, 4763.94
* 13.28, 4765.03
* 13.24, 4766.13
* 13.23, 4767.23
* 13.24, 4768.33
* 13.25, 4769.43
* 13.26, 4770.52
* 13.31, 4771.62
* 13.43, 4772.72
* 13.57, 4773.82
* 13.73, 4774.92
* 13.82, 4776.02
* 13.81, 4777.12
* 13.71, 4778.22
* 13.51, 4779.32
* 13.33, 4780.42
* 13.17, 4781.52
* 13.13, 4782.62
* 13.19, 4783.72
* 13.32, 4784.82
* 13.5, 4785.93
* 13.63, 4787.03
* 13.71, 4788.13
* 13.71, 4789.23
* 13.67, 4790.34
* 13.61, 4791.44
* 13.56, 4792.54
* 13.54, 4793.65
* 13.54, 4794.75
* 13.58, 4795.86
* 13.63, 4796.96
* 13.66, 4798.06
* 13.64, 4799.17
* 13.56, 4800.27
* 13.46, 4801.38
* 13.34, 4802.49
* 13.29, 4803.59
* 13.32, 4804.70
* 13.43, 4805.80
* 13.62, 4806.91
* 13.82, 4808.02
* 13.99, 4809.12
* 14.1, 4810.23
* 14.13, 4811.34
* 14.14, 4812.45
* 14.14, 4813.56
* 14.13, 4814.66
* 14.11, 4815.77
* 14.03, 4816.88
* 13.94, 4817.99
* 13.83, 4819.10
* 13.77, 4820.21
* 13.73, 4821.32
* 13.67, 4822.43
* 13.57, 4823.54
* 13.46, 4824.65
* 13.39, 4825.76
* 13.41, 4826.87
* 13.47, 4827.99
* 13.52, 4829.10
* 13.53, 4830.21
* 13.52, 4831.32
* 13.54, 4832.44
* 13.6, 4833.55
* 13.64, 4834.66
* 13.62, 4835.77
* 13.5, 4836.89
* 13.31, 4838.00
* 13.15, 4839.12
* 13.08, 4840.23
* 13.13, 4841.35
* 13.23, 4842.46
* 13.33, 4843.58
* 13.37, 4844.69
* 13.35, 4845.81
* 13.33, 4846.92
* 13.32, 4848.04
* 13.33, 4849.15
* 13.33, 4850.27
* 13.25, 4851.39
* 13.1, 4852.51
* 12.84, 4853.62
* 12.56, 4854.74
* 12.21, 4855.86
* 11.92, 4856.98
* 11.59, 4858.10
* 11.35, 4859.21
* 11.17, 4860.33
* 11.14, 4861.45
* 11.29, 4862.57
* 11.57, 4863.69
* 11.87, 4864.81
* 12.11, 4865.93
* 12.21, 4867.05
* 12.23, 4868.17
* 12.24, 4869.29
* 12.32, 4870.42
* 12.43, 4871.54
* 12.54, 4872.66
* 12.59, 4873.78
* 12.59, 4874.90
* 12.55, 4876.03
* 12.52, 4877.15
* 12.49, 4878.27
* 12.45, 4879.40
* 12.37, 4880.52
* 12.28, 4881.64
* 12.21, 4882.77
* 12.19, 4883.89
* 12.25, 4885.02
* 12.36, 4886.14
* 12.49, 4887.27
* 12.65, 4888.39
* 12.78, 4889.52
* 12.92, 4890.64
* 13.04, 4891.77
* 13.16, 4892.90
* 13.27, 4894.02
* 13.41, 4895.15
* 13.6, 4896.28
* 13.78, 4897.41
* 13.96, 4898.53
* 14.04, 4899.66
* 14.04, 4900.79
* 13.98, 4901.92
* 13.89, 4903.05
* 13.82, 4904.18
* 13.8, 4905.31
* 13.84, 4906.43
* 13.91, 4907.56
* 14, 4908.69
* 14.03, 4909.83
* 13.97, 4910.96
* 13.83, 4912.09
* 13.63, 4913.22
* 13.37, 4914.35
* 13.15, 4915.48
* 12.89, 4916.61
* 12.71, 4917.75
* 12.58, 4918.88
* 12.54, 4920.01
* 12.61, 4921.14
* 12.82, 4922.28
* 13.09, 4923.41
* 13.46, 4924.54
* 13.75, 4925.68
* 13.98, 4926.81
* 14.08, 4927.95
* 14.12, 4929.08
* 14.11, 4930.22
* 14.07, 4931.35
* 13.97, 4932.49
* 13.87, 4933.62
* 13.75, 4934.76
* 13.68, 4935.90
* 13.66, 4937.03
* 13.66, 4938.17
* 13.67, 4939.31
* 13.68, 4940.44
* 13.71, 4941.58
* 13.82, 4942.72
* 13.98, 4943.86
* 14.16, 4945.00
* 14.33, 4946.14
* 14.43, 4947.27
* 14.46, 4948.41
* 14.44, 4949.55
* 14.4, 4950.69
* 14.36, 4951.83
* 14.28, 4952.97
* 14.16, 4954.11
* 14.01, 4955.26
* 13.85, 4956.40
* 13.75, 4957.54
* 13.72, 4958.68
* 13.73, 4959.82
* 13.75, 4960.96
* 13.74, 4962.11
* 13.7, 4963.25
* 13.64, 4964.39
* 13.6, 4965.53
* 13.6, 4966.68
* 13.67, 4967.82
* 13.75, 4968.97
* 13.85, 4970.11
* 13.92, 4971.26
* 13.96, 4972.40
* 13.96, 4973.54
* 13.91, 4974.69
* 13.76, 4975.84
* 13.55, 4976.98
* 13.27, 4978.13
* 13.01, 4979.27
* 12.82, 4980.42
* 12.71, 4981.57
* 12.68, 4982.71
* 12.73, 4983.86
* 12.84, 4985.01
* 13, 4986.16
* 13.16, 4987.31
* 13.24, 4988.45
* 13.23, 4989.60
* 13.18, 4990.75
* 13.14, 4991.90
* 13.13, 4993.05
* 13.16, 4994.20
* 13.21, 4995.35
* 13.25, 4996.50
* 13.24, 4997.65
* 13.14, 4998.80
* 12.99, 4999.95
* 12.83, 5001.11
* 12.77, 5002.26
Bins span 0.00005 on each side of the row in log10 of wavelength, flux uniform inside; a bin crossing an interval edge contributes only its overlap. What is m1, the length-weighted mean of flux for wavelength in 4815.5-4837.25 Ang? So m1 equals 13.6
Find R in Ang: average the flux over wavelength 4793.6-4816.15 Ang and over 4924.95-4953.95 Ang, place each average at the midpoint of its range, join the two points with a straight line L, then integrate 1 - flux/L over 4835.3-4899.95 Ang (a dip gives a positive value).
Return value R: 5.5 Ang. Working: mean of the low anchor 13.7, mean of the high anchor 14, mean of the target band 12.7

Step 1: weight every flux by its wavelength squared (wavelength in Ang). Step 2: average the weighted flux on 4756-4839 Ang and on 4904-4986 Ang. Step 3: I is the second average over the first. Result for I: 1.07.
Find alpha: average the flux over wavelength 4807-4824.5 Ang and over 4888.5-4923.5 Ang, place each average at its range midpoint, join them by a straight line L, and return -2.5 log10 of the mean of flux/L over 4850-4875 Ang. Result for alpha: 0.13 mag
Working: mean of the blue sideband 13.9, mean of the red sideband 13.4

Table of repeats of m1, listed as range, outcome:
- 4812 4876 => 13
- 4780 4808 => 13.5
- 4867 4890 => 12.4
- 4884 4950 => 13.6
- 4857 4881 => 12.1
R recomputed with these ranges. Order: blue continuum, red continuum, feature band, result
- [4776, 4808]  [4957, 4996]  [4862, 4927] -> 2.4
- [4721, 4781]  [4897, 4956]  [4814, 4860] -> 1.2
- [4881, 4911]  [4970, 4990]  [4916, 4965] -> -1.6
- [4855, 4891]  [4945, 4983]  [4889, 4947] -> -2.8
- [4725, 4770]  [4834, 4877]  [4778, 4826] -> -2.2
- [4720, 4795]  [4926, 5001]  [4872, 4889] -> 1.4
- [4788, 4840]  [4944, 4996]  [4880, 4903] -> 1.0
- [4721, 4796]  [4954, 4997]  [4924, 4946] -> -0.7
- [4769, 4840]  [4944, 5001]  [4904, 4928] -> 0.3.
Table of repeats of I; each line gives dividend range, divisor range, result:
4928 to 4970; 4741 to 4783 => 1.11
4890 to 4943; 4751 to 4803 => 1.07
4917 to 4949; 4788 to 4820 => 1.05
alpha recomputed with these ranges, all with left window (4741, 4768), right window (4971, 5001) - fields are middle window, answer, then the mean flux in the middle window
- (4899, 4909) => -0.04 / 13.9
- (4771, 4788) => 0.01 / 13.5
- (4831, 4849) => 0.01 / 13.4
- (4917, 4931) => 0.00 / 13.3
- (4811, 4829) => -0.02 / 13.8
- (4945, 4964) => -0.06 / 14.1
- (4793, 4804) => 0.01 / 13.5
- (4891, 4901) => -0.01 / 13.6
